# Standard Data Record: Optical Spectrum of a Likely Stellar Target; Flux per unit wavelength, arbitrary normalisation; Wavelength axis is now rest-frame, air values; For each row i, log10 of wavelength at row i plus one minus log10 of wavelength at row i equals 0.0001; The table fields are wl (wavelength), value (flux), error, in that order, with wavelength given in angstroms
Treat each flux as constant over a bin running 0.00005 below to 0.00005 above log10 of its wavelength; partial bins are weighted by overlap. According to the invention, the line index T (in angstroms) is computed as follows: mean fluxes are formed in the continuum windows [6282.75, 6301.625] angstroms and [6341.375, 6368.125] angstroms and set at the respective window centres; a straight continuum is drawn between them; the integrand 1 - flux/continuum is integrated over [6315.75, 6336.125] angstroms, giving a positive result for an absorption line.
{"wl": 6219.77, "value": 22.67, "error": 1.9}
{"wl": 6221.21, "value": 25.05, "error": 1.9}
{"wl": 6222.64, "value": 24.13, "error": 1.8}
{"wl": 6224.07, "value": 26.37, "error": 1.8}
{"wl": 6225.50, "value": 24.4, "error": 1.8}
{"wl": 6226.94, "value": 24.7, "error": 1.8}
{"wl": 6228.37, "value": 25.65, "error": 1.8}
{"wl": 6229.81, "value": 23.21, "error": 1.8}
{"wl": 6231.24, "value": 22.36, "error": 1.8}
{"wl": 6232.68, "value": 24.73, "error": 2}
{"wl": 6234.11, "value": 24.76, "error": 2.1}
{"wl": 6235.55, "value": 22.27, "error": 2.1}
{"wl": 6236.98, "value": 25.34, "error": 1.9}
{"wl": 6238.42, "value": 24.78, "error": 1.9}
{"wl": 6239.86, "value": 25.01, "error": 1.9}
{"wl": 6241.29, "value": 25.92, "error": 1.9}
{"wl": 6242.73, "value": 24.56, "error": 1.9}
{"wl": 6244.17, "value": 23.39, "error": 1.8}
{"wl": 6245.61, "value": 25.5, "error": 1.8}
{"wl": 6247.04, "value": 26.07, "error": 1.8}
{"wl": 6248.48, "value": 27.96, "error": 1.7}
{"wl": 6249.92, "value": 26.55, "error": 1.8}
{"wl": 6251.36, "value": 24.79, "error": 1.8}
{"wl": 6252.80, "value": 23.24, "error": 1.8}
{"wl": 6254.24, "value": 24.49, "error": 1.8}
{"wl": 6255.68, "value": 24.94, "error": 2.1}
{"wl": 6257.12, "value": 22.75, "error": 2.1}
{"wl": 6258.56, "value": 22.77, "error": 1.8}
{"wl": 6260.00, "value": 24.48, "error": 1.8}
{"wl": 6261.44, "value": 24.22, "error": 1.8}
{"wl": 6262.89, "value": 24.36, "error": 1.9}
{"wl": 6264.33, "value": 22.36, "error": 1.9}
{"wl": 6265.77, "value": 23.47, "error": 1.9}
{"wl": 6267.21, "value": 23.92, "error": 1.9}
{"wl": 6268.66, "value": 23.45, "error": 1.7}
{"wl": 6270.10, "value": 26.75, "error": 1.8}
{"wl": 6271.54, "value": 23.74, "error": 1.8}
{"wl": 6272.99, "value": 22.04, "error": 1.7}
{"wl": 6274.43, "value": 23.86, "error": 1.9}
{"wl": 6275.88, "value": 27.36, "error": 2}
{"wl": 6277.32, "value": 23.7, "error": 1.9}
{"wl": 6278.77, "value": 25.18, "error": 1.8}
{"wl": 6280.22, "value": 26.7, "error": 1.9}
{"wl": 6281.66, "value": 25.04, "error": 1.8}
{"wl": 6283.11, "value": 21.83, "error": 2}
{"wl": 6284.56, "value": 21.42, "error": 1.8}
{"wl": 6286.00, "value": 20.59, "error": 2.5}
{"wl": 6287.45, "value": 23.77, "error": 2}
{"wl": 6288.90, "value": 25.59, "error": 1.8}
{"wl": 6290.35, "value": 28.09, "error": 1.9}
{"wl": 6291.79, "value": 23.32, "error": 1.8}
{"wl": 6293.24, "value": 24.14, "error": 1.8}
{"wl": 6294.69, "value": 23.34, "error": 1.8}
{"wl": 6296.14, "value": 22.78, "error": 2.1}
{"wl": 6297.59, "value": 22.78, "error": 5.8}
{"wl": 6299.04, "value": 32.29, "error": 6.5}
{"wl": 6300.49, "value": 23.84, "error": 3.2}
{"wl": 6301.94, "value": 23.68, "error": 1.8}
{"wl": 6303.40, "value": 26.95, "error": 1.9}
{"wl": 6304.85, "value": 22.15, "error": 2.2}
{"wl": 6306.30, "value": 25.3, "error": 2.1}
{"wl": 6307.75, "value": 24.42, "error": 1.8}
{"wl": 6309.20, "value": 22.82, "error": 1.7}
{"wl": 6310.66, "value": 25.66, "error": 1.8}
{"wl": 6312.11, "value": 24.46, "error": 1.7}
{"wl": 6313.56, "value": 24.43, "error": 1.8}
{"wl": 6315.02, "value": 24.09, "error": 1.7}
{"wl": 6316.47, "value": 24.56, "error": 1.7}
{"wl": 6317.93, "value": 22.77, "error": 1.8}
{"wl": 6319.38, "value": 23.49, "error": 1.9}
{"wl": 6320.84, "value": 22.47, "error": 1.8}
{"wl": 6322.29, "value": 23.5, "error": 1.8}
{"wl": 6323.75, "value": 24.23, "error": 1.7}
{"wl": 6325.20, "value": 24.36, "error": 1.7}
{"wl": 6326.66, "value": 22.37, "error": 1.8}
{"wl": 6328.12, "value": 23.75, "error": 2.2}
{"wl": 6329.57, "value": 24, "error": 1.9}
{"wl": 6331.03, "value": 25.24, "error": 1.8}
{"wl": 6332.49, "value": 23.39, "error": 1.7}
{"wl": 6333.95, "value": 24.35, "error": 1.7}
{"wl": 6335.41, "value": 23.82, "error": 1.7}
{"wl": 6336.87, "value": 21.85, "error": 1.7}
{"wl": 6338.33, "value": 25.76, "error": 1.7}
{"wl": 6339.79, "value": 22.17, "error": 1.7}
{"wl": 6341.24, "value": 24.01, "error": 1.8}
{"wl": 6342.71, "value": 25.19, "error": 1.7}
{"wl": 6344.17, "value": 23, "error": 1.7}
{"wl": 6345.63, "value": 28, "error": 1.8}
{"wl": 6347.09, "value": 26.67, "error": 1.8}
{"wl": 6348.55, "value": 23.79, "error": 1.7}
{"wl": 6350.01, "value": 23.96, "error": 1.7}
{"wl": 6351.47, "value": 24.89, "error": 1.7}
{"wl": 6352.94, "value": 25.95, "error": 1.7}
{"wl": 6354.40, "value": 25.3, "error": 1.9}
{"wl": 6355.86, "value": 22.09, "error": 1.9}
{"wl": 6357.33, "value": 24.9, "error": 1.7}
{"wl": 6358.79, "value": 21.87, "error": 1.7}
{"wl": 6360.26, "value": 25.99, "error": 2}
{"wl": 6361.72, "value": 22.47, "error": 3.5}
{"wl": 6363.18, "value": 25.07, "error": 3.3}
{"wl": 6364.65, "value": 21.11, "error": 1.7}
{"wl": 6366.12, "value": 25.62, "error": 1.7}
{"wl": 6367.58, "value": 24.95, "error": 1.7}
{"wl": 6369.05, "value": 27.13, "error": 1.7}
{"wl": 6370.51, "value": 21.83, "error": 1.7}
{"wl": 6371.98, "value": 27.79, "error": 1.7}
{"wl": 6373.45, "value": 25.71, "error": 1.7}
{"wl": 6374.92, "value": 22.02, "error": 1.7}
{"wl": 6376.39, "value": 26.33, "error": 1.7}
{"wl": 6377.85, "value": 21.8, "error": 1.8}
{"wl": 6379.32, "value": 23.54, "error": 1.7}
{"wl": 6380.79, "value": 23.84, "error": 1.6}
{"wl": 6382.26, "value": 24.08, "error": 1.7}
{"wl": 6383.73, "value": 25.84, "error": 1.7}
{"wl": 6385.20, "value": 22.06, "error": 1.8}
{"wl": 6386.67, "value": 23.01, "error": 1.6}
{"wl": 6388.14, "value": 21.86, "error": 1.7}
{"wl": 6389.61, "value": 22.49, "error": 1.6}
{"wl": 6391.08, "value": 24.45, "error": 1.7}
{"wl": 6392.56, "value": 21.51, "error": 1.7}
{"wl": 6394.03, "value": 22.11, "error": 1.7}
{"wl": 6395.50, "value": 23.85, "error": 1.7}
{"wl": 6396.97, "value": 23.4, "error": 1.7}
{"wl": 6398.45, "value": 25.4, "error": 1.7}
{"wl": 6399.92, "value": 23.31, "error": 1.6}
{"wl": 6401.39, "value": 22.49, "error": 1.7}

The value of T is 0.5 angstroms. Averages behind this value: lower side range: 24.2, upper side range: 24.5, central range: 23.7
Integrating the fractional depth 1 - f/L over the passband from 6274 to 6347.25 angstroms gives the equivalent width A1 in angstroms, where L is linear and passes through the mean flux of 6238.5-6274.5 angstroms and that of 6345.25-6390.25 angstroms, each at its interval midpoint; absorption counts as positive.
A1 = 0.2 angstroms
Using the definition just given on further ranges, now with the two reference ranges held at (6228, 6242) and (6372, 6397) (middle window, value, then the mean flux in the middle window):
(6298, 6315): -0.7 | 25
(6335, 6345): 0.0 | 23.7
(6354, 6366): 0.0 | 23.6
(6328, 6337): 0.0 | 23.9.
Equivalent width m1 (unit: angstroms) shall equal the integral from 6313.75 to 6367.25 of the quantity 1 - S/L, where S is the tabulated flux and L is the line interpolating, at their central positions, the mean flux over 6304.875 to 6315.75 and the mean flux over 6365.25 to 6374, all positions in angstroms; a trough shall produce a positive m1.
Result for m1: 1.8 angstroms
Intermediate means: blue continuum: 24.3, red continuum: 25.4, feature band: 24.1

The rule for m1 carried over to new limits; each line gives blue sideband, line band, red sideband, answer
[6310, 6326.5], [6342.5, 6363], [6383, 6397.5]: -0.92 angstroms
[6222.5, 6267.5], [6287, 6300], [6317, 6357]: -0.45 angstroms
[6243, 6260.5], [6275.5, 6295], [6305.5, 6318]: 0.21 angstroms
